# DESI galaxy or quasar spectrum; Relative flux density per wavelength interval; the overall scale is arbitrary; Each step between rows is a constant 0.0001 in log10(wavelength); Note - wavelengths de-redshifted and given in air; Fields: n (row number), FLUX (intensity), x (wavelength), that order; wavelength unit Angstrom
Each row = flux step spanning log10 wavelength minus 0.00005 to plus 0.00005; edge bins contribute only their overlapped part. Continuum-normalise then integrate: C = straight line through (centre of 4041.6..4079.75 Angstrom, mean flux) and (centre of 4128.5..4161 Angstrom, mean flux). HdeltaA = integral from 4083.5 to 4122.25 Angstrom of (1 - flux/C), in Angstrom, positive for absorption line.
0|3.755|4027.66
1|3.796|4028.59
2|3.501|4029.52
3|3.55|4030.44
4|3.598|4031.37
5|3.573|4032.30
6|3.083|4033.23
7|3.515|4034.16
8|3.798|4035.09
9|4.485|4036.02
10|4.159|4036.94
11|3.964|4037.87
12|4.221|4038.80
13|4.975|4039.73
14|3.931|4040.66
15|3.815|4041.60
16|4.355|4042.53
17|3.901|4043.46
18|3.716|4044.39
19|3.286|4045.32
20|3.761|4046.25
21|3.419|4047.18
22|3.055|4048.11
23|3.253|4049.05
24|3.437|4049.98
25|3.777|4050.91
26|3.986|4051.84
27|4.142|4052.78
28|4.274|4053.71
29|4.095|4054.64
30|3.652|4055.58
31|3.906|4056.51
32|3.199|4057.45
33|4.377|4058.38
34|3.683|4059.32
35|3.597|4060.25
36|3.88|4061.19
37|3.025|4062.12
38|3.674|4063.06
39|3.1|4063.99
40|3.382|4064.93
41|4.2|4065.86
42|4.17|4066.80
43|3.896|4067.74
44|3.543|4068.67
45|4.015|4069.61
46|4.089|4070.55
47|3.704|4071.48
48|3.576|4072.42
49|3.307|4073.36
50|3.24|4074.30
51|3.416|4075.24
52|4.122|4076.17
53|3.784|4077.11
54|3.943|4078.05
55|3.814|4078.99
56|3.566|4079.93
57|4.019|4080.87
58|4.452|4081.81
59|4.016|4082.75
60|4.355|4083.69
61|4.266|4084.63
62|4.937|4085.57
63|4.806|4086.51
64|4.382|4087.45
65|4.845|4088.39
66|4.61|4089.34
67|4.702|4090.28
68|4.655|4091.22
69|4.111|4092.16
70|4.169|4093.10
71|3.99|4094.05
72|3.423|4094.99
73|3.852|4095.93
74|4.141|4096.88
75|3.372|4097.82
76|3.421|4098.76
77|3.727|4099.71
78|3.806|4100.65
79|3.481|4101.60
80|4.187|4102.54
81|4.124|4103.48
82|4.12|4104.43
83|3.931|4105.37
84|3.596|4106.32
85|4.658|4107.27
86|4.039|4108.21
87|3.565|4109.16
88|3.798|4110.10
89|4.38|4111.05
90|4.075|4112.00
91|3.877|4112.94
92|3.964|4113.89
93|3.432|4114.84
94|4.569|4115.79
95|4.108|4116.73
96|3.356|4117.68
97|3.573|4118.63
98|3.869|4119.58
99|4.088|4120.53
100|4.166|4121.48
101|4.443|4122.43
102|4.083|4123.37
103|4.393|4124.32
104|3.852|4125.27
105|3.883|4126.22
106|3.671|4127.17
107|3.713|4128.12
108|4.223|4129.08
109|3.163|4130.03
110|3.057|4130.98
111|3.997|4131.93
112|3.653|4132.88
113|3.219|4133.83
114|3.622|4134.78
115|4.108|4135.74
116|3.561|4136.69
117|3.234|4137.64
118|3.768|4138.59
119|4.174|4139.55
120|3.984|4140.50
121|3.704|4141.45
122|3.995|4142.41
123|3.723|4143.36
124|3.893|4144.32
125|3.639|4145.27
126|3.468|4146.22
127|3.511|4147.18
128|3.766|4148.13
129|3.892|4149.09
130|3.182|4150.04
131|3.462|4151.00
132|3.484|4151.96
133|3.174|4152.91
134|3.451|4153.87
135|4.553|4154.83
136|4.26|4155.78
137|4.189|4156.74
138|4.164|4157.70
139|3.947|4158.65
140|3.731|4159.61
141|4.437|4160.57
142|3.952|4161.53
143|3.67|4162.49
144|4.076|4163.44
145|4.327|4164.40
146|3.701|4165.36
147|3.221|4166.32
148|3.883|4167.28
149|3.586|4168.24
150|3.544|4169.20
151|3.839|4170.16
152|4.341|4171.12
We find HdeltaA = -3.4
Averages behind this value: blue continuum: 3.72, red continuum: 3.75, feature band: 4.06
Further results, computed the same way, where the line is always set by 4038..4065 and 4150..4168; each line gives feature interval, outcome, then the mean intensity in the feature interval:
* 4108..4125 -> -0.8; 3.99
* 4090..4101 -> -0.4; 3.94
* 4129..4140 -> 0.6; 3.63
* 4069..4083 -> -0.1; 3.8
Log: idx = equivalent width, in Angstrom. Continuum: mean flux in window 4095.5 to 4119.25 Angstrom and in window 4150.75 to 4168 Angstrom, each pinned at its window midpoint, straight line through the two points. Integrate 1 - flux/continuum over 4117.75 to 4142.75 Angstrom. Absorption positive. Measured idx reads 0.5 Angstrom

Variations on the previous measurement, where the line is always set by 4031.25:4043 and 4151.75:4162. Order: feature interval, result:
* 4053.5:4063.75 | 0.6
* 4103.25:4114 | -0.1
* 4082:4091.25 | -1.4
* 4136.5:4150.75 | 0.9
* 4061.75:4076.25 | 1.2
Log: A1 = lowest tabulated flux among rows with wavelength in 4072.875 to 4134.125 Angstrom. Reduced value 3.057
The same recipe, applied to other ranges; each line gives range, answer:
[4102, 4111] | 3.565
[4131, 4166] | 3.174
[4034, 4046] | 3.286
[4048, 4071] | 3.025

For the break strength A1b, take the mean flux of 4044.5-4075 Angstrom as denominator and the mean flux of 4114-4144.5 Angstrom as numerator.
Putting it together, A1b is 1.0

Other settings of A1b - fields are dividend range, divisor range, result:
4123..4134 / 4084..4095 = 0.84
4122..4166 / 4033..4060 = 0.99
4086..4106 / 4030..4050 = 1.08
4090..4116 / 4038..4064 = 1.05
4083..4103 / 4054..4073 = 1.11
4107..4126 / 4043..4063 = 1.09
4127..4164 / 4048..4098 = 0.96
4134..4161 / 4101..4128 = 0.95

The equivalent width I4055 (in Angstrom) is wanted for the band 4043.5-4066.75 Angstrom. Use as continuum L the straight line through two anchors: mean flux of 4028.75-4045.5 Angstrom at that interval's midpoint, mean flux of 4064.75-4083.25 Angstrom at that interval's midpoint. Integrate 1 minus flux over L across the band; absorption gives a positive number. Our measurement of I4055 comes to 1.0 Angstrom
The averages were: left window 3.87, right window 3.82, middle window 3.68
